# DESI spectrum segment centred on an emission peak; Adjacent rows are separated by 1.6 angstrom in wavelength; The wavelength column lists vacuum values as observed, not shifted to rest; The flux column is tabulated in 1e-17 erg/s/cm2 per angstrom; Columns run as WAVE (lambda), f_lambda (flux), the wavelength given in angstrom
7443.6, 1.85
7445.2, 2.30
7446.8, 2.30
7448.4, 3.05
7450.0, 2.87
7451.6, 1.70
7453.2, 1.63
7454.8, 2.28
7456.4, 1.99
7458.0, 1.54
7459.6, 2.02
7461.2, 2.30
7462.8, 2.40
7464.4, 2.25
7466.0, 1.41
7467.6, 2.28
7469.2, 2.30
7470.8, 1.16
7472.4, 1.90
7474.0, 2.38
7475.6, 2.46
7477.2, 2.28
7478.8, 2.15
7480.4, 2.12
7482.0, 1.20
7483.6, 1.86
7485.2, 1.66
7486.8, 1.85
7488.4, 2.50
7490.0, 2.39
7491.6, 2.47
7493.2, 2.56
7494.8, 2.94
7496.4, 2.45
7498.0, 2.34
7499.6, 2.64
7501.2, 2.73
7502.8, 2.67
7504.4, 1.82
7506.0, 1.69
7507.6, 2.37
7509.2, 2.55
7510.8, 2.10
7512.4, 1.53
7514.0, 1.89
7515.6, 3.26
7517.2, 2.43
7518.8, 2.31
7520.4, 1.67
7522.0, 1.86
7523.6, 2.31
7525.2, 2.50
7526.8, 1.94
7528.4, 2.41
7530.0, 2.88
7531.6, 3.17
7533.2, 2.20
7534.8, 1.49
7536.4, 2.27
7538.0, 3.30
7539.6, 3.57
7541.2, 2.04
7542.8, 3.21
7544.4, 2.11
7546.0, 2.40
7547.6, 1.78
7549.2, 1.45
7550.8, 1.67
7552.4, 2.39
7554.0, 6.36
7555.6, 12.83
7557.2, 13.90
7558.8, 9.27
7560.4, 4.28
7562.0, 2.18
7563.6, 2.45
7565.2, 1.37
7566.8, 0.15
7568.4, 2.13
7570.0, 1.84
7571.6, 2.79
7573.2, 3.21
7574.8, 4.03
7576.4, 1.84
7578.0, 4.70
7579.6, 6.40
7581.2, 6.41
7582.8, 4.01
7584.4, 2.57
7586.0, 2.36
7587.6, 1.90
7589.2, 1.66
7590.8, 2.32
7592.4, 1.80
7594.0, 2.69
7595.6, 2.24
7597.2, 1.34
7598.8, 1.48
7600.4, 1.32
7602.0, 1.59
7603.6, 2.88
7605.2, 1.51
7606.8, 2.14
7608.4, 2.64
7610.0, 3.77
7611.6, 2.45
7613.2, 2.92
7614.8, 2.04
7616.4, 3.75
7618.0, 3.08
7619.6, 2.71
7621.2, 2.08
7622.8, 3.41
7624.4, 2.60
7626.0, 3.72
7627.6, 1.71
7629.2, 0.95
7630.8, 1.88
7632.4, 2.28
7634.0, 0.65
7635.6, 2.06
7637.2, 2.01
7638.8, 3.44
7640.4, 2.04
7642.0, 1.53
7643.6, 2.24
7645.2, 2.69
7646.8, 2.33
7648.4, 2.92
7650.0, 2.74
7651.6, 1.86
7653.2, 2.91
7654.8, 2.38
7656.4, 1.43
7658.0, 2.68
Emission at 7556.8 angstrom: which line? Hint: H-alpha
